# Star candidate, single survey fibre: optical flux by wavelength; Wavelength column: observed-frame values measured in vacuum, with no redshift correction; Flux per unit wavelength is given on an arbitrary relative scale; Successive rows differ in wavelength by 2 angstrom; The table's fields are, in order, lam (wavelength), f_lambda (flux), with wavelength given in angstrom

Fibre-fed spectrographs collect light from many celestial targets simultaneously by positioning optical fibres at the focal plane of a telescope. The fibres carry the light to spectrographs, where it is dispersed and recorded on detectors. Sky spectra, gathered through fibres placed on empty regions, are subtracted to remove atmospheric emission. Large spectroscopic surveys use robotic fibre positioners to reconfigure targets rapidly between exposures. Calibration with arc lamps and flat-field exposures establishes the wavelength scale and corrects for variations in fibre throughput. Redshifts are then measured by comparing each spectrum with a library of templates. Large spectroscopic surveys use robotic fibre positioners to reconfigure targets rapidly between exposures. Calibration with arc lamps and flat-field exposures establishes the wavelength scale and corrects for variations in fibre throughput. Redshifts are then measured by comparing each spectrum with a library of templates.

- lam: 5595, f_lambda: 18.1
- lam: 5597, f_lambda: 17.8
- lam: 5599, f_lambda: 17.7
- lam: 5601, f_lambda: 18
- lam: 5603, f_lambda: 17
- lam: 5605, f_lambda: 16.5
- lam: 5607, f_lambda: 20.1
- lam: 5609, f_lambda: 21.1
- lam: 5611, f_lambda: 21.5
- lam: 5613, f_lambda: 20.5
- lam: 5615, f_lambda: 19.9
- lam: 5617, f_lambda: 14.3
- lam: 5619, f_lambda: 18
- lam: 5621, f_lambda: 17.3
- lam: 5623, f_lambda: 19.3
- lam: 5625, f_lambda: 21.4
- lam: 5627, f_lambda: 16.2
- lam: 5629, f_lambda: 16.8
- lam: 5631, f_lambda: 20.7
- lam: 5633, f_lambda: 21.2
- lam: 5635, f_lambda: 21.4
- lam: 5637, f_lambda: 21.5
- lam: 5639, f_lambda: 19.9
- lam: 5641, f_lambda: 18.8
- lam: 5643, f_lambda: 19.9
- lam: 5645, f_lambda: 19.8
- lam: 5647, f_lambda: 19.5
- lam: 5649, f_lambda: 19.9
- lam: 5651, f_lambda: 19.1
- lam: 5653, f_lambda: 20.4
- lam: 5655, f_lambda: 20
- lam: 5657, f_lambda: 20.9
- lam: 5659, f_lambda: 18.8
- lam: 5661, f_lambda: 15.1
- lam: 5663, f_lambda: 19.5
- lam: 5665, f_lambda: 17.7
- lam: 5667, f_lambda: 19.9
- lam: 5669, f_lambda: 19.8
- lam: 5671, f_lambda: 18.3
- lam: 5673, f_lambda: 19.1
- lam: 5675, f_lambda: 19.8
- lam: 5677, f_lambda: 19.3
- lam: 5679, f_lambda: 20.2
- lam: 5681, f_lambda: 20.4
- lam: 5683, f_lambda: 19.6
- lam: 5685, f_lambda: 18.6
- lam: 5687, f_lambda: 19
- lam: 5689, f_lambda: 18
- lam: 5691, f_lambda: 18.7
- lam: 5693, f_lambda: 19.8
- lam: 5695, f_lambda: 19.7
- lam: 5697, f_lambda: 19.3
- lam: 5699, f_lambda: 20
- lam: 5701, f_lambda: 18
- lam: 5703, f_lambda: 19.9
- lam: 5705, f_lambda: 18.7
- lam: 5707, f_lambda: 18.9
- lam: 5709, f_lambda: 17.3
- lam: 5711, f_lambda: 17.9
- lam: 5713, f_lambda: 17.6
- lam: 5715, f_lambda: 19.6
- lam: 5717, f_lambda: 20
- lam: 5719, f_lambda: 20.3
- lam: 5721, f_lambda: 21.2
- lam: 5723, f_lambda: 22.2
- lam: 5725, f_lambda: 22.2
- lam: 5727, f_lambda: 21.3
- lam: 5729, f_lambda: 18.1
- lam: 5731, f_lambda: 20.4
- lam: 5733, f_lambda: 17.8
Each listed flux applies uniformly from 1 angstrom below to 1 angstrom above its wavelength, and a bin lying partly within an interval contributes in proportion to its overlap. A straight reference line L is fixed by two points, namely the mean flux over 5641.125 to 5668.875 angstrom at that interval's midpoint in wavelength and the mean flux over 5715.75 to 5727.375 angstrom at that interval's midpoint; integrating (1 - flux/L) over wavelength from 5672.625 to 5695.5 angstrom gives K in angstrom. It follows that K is 0.8 angstrom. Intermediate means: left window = 19.3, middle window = 19.3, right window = 21.2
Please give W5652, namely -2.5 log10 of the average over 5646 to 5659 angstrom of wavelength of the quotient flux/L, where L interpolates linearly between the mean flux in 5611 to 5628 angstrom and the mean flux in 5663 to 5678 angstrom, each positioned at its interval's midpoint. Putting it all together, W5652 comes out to -0.052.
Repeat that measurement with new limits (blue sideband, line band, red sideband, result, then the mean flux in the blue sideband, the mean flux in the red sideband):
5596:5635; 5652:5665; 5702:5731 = 0.008 mag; 18.8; 19.7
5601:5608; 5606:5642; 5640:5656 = -0.043 mag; 17.9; 19.7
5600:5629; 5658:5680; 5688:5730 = 0.013 mag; 18.6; 19.5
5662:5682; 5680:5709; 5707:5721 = 0.003 mag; 19.4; 19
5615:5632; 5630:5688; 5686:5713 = -0.066 mag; 18.1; 18.8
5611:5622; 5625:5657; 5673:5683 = -0.048 mag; 18.3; 19.8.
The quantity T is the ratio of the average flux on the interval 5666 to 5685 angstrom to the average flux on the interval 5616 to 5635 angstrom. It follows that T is 1.06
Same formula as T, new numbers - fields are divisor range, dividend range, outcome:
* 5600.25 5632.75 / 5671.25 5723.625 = 1.03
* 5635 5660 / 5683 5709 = 0.95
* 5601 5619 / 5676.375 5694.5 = 1.03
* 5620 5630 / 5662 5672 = 1.05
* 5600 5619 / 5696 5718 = 1.01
